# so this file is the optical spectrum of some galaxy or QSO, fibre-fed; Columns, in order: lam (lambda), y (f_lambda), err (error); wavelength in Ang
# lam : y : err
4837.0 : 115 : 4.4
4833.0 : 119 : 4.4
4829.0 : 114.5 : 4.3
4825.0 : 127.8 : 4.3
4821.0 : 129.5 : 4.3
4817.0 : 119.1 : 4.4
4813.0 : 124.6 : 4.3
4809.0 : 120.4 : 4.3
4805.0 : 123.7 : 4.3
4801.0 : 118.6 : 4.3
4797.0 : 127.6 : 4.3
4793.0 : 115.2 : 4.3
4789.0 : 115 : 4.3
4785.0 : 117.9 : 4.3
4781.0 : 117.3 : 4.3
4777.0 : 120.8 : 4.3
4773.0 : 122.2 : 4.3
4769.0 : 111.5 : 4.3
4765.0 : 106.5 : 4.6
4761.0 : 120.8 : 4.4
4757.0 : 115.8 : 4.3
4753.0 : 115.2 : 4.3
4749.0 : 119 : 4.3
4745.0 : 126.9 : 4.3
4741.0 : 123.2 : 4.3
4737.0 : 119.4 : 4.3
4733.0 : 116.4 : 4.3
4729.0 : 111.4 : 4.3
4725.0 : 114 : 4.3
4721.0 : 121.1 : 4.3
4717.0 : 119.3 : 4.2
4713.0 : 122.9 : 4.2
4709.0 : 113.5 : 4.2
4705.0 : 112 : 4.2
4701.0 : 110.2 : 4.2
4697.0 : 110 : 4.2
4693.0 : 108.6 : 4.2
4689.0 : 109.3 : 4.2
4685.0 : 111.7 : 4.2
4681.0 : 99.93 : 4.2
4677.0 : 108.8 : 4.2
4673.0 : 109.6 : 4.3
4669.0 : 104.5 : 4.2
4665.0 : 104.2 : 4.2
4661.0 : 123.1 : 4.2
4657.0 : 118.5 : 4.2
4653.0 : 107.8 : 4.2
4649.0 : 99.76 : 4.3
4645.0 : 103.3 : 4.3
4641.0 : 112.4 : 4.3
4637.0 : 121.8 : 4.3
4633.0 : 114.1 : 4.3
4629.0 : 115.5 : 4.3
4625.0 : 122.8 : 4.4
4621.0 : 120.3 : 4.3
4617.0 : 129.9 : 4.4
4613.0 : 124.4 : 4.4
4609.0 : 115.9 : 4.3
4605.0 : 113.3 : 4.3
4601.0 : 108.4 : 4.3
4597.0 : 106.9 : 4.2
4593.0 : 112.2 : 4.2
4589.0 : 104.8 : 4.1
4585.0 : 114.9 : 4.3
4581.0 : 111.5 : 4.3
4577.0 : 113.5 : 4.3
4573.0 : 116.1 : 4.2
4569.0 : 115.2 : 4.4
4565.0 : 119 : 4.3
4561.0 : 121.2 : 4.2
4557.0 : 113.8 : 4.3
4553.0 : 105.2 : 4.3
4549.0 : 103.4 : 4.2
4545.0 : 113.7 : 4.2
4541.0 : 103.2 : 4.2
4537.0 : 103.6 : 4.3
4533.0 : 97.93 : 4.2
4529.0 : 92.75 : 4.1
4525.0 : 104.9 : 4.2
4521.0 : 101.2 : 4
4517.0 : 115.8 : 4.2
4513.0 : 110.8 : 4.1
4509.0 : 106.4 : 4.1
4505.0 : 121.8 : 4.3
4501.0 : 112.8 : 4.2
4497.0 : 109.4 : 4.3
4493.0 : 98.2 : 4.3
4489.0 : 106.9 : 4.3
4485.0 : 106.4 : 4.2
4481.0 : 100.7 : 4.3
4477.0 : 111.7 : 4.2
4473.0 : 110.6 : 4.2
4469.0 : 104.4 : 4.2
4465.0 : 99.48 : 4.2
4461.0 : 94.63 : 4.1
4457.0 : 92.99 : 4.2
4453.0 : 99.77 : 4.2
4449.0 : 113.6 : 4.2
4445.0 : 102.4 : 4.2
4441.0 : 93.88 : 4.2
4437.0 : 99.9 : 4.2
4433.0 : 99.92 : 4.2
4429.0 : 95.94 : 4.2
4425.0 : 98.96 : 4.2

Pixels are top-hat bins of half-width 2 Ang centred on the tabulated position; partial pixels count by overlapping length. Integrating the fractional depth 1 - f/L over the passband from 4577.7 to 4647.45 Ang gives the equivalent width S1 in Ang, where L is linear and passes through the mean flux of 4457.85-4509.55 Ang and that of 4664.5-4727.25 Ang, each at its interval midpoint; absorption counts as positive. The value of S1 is -3.4 Ang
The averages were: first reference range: 106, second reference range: 111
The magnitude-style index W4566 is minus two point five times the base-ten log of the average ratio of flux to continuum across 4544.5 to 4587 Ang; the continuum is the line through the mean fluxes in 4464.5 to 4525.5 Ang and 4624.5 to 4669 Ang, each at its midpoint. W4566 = -0.034 mag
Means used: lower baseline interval 108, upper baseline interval 112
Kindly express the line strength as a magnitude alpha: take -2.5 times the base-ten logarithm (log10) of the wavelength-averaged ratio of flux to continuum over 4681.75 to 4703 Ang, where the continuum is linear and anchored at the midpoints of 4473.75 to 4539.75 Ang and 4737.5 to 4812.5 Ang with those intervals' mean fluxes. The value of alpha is 0.05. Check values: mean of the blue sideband 106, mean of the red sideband 119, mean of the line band 109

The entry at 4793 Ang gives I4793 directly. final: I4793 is 115.2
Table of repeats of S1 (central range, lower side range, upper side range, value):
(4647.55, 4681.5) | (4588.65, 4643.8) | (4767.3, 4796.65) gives 2.2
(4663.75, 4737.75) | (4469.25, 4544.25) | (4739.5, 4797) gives 2.0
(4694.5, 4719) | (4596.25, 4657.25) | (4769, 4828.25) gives 0.6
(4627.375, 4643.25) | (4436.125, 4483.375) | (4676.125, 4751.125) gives -0.7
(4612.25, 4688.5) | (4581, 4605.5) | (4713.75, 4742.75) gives 0.2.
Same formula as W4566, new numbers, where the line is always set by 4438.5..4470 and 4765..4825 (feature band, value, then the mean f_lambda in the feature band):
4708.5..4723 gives -0.04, 120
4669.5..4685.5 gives 0.06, 107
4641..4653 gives 0.07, 104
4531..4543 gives 0.03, 102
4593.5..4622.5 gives -0.07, 117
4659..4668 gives 0.00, 113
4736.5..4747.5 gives -0.06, 123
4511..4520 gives -0.08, 112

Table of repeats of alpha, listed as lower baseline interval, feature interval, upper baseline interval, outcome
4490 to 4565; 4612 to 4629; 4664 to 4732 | -0.13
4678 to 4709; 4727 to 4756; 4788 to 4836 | -0.04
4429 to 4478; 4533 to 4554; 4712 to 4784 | 0.01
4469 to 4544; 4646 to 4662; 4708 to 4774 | 0.02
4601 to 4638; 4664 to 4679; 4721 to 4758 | 0.11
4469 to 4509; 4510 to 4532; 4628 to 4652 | 0.04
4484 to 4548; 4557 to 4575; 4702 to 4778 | -0.08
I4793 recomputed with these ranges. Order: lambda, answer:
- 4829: 114.5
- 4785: 117.9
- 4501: 112.8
